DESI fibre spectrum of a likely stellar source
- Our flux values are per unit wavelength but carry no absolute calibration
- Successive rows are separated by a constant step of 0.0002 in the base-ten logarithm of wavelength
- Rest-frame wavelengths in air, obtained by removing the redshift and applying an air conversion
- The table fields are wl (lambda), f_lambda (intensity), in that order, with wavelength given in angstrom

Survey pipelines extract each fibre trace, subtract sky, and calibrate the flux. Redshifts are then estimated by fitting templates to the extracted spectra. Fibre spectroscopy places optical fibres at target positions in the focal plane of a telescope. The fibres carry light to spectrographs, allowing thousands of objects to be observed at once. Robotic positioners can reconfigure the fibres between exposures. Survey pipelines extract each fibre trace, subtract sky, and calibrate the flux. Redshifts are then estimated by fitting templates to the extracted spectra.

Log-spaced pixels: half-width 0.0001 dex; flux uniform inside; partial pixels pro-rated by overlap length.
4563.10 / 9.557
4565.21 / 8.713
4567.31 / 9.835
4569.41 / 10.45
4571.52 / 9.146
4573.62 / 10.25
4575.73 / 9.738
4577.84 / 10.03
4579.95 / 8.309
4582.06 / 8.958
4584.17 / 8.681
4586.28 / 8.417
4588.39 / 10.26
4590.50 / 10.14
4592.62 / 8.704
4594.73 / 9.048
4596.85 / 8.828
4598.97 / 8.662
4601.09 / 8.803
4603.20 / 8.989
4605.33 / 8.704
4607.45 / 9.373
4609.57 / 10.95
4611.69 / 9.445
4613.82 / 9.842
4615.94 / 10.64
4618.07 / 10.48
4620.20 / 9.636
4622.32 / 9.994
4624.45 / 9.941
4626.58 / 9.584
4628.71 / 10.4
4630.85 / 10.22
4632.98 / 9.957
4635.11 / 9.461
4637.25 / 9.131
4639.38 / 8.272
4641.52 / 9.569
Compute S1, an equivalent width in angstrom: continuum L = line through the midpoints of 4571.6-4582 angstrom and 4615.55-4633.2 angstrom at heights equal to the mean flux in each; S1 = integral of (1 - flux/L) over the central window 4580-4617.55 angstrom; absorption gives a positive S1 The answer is 1.7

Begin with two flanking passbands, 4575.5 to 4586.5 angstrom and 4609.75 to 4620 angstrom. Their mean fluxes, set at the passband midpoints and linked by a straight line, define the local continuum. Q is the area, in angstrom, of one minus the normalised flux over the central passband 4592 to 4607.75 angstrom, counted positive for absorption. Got 1.2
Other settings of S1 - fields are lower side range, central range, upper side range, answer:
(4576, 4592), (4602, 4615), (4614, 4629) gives 0.3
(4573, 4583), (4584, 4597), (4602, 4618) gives 0.5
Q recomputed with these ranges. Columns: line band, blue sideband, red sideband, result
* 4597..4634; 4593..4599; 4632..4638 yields -2.10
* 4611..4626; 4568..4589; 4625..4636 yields -0.28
